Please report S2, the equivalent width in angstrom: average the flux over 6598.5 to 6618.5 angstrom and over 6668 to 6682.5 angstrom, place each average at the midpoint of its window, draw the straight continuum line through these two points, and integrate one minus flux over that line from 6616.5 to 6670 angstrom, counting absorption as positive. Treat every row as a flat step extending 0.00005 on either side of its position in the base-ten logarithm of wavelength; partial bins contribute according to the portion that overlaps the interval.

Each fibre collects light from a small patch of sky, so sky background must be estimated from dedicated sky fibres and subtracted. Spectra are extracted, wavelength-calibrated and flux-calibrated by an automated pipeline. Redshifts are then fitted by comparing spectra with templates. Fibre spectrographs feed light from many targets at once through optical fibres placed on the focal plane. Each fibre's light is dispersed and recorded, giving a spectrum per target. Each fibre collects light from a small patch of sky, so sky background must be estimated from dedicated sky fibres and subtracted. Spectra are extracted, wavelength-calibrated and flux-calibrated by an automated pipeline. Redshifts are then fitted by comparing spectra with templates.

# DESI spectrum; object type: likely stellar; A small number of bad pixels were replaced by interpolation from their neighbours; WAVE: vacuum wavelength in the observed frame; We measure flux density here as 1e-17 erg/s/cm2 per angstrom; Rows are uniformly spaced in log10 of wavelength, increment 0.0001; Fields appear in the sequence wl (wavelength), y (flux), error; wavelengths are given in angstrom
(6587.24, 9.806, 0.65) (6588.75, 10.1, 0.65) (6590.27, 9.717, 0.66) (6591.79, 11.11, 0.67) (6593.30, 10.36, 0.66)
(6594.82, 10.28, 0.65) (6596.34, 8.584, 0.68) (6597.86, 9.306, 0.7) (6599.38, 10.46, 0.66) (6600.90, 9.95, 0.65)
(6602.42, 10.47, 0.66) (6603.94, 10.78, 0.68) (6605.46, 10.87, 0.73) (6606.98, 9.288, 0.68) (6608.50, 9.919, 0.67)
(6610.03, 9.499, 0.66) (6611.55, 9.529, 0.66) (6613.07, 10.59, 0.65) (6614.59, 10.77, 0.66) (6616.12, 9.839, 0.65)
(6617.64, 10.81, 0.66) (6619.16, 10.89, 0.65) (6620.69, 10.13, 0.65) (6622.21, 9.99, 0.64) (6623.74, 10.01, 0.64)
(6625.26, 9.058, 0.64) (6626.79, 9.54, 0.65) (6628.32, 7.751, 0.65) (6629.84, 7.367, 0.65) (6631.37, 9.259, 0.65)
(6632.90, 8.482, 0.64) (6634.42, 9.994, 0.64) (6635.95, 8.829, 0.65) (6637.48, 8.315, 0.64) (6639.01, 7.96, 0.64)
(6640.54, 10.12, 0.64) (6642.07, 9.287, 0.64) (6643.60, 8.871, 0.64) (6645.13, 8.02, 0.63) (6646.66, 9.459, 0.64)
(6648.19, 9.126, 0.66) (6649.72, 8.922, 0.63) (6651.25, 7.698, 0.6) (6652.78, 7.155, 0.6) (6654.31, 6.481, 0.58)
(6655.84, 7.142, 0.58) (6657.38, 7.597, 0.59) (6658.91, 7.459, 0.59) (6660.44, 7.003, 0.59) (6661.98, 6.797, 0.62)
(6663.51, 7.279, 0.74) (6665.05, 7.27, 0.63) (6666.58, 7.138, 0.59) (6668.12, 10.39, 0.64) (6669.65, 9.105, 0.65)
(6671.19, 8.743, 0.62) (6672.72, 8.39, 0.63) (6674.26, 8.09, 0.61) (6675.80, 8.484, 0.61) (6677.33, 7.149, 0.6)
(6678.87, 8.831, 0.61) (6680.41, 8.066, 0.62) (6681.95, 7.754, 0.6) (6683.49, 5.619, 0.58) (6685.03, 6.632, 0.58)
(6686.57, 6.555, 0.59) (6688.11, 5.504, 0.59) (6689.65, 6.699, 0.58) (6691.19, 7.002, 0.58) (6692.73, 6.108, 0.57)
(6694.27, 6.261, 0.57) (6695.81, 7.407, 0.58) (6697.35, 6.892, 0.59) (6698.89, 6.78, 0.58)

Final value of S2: 4.1 angstrom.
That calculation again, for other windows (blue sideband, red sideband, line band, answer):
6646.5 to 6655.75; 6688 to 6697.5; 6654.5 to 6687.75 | -1.48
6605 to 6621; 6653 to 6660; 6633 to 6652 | -1.74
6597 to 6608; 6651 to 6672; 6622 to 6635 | 0.08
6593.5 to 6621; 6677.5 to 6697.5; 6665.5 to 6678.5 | -1.59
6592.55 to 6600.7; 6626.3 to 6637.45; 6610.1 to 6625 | -1.73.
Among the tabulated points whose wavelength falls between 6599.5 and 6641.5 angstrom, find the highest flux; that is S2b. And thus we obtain 10.89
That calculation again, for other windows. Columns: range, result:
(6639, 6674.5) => 10.39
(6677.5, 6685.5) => 8.831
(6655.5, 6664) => 7.597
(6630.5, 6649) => 10.12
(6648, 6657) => 9.126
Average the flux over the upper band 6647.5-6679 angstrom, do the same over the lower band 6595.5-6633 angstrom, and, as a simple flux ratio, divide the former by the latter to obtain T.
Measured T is 0.81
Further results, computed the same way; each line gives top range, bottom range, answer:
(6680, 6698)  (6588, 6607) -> 0.66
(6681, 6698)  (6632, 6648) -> 0.74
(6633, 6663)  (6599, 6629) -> 0.82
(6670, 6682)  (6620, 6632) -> 0.90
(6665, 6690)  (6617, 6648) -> 0.84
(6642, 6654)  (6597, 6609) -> 0.83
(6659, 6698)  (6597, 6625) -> 0.73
